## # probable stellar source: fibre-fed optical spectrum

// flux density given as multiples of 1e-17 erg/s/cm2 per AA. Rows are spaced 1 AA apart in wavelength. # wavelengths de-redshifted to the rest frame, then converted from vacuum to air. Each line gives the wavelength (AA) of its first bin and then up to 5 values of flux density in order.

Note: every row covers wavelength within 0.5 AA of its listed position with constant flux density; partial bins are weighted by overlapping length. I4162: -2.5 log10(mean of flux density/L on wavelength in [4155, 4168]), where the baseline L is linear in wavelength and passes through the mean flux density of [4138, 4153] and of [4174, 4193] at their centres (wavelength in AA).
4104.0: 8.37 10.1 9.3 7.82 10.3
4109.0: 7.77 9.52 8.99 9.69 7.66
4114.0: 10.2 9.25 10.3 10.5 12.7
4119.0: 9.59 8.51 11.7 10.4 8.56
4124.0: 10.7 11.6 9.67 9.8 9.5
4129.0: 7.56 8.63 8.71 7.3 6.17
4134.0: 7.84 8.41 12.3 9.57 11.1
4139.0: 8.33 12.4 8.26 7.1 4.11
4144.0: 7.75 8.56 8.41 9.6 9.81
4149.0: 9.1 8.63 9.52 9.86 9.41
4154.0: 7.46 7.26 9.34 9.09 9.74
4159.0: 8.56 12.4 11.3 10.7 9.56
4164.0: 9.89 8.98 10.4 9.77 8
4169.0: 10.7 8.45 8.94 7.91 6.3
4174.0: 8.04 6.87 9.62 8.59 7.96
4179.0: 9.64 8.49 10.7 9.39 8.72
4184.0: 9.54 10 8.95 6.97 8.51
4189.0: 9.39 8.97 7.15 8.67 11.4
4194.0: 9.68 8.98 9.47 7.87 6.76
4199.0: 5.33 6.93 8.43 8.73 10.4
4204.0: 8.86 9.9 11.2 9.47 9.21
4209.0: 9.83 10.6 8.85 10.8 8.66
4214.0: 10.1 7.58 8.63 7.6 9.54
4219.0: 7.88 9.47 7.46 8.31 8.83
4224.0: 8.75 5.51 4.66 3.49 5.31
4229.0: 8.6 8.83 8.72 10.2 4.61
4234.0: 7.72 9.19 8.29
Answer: -0.12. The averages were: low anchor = 8.78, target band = 9.8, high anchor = 8.83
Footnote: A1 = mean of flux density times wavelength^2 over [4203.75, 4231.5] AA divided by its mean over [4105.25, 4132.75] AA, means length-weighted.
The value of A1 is 0.94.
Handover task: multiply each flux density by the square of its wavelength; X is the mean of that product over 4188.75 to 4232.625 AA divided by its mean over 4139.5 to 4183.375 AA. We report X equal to 0.97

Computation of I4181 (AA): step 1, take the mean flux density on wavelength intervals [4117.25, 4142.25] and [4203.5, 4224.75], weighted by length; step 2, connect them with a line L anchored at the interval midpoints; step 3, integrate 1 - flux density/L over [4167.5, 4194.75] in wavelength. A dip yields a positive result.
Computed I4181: 1.29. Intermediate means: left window 9.49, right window 9.08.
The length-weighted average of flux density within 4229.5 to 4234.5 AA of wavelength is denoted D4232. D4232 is 8.02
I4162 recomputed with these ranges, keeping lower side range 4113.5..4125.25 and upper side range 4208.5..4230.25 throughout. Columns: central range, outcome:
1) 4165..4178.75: 0.07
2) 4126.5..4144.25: 0.16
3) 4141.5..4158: 0.14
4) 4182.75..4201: 0.03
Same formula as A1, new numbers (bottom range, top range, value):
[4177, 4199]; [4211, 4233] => 0.92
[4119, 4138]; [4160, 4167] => 1.12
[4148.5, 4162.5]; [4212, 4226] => 0.90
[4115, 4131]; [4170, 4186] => 0.90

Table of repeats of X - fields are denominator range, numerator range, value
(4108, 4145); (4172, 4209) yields 0.98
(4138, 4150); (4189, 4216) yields 1.07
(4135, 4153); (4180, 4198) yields 1.01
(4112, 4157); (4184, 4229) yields 0.96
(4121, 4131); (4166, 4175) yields 0.90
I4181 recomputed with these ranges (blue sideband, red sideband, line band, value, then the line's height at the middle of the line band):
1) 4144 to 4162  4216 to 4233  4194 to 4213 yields -2.06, 8.12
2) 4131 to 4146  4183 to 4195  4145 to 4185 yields -1.72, 8.77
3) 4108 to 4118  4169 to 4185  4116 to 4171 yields -1.08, 9.15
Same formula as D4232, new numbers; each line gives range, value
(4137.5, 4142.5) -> 9.44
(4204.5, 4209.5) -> 9.92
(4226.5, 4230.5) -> 6.56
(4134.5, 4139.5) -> 9.94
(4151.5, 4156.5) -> 8.67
